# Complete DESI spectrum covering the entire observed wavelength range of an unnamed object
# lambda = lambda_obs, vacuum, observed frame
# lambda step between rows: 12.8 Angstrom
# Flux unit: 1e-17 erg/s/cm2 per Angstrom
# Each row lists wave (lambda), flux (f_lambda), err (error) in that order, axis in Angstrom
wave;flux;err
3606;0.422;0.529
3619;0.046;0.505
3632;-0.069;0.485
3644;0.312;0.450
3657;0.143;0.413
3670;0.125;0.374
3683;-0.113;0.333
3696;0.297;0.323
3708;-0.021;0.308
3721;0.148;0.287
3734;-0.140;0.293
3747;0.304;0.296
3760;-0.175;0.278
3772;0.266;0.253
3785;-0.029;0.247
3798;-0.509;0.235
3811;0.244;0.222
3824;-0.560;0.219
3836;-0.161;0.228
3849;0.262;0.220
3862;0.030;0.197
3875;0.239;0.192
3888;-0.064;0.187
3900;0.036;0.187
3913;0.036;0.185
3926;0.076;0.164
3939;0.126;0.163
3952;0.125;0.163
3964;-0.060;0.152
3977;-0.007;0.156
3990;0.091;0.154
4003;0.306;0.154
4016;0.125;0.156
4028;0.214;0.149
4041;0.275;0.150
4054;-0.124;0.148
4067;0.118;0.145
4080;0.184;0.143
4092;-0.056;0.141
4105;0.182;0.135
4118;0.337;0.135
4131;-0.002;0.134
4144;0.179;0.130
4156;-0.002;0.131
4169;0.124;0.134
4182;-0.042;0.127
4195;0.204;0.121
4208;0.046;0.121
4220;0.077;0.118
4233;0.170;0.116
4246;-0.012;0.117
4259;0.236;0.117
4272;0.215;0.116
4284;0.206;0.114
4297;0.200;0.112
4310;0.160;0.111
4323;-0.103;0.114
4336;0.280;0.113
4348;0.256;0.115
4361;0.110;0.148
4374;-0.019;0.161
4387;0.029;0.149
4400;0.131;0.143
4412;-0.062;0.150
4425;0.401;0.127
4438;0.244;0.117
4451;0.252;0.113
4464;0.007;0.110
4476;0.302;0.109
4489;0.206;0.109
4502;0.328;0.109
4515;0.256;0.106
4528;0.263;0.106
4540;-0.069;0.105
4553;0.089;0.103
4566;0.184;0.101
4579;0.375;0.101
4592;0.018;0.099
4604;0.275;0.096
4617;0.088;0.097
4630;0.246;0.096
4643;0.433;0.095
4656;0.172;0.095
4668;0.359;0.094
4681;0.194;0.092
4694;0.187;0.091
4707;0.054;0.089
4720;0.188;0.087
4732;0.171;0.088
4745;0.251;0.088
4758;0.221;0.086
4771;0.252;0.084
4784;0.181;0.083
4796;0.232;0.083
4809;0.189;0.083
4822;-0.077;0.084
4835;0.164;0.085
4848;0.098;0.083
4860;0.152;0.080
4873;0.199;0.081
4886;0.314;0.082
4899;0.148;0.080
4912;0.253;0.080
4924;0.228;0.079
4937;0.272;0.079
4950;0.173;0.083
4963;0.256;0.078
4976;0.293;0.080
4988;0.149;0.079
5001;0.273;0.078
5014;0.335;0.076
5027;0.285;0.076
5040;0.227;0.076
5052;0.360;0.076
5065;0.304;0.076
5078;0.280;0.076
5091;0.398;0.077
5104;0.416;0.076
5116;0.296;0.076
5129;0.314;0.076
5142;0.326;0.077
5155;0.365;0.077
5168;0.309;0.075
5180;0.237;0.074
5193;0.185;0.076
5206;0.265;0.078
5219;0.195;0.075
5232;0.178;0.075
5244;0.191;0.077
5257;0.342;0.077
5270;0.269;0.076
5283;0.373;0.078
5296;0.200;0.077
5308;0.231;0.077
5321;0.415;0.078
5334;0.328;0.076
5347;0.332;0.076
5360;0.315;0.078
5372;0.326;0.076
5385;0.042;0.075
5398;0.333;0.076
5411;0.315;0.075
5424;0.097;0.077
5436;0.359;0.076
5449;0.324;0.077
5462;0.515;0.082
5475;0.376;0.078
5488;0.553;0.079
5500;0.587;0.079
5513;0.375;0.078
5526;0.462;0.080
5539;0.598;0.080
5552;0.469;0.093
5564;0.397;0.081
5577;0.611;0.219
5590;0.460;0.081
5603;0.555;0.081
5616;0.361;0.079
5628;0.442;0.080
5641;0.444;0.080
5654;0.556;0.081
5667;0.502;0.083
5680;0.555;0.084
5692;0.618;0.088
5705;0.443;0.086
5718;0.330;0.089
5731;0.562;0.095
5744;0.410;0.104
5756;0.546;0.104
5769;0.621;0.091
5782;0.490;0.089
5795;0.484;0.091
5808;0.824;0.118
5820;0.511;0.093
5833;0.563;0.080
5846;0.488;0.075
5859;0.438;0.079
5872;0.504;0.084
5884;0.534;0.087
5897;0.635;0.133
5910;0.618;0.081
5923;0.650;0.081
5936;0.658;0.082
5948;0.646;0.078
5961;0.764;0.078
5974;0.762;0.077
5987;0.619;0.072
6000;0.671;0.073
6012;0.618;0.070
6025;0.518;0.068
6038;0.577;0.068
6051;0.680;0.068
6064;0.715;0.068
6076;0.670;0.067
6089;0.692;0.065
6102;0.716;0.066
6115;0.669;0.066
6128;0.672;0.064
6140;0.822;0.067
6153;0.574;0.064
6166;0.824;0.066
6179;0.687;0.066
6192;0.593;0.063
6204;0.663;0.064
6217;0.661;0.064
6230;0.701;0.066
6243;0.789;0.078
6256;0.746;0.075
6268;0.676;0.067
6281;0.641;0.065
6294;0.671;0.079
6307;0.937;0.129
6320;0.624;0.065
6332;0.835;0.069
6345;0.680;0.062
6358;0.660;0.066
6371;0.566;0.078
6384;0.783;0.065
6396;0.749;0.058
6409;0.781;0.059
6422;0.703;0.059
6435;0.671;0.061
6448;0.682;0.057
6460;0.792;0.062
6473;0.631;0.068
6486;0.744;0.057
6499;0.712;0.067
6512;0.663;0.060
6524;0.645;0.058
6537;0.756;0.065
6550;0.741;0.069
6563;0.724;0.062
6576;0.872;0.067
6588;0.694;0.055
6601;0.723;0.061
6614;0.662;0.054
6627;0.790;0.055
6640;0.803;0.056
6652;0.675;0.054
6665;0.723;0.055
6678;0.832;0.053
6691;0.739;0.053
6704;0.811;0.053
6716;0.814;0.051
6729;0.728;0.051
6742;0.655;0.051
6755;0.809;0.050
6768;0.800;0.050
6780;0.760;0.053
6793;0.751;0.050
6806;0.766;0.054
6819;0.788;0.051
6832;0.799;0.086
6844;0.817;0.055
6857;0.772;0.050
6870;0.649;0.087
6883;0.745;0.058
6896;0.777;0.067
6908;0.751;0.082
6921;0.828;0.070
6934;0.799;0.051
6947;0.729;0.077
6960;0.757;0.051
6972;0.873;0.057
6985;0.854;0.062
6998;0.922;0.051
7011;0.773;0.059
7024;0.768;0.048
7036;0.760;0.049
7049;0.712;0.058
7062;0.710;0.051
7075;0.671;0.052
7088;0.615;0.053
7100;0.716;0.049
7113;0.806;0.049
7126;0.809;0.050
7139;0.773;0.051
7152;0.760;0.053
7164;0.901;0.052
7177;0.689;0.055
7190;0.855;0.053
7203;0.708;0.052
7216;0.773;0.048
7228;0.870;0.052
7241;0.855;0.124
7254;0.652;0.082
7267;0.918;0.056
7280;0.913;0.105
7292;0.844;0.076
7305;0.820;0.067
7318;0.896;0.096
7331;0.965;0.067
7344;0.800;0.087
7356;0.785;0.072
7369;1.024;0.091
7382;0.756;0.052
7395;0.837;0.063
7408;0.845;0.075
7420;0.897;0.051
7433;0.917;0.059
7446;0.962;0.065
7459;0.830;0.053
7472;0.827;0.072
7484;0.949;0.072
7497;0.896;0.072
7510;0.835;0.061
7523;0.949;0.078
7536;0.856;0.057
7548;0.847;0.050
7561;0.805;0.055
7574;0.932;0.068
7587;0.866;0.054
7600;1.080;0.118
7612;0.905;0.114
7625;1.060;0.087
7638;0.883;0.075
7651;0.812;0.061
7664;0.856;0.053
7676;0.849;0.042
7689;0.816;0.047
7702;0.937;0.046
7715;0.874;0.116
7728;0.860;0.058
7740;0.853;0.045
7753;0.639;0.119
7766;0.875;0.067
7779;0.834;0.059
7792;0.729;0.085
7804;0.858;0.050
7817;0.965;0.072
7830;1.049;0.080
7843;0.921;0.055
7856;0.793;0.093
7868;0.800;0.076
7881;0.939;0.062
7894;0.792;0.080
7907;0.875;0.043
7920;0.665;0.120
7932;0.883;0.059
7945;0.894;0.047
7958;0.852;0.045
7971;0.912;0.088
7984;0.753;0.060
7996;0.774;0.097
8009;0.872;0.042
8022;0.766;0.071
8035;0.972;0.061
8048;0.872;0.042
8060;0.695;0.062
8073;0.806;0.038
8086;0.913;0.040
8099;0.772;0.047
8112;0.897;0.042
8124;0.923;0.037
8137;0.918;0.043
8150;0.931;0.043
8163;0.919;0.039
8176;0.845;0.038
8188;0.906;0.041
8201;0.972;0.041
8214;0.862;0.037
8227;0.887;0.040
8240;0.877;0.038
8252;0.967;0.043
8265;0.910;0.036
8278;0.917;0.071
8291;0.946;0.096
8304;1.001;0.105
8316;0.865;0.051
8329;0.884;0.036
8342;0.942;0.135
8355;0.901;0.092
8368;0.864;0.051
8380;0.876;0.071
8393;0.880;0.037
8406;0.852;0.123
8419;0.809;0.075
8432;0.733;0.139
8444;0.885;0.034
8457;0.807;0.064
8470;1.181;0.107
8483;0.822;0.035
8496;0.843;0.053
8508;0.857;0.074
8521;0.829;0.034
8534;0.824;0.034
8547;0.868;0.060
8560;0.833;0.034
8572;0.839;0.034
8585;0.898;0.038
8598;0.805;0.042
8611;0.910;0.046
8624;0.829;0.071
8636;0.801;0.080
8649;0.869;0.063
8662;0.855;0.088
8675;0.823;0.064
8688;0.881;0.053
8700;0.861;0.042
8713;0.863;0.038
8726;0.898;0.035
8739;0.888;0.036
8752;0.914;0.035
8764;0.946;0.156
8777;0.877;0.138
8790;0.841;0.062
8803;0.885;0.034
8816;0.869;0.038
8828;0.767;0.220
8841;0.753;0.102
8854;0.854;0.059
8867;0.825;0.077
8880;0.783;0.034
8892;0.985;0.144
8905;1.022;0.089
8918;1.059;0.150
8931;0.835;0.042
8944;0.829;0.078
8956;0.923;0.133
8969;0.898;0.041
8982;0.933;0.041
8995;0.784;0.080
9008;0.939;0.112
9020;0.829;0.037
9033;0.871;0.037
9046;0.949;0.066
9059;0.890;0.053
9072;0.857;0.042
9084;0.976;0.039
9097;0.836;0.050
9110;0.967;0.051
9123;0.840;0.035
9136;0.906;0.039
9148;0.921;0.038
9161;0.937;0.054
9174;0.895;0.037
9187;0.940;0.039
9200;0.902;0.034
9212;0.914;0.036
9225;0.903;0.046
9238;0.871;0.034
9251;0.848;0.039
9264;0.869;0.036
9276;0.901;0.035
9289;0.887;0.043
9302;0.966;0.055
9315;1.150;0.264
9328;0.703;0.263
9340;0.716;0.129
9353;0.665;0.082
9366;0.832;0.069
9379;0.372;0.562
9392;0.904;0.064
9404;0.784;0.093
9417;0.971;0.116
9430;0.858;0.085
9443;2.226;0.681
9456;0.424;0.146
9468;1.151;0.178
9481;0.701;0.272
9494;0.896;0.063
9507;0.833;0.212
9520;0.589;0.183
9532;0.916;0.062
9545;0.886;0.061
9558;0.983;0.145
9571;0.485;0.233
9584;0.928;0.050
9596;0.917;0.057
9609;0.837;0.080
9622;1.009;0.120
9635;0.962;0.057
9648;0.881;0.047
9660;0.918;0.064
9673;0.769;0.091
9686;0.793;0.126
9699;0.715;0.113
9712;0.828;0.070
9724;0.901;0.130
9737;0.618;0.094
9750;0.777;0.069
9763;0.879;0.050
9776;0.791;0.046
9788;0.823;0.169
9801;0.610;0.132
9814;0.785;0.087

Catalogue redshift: 0.37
